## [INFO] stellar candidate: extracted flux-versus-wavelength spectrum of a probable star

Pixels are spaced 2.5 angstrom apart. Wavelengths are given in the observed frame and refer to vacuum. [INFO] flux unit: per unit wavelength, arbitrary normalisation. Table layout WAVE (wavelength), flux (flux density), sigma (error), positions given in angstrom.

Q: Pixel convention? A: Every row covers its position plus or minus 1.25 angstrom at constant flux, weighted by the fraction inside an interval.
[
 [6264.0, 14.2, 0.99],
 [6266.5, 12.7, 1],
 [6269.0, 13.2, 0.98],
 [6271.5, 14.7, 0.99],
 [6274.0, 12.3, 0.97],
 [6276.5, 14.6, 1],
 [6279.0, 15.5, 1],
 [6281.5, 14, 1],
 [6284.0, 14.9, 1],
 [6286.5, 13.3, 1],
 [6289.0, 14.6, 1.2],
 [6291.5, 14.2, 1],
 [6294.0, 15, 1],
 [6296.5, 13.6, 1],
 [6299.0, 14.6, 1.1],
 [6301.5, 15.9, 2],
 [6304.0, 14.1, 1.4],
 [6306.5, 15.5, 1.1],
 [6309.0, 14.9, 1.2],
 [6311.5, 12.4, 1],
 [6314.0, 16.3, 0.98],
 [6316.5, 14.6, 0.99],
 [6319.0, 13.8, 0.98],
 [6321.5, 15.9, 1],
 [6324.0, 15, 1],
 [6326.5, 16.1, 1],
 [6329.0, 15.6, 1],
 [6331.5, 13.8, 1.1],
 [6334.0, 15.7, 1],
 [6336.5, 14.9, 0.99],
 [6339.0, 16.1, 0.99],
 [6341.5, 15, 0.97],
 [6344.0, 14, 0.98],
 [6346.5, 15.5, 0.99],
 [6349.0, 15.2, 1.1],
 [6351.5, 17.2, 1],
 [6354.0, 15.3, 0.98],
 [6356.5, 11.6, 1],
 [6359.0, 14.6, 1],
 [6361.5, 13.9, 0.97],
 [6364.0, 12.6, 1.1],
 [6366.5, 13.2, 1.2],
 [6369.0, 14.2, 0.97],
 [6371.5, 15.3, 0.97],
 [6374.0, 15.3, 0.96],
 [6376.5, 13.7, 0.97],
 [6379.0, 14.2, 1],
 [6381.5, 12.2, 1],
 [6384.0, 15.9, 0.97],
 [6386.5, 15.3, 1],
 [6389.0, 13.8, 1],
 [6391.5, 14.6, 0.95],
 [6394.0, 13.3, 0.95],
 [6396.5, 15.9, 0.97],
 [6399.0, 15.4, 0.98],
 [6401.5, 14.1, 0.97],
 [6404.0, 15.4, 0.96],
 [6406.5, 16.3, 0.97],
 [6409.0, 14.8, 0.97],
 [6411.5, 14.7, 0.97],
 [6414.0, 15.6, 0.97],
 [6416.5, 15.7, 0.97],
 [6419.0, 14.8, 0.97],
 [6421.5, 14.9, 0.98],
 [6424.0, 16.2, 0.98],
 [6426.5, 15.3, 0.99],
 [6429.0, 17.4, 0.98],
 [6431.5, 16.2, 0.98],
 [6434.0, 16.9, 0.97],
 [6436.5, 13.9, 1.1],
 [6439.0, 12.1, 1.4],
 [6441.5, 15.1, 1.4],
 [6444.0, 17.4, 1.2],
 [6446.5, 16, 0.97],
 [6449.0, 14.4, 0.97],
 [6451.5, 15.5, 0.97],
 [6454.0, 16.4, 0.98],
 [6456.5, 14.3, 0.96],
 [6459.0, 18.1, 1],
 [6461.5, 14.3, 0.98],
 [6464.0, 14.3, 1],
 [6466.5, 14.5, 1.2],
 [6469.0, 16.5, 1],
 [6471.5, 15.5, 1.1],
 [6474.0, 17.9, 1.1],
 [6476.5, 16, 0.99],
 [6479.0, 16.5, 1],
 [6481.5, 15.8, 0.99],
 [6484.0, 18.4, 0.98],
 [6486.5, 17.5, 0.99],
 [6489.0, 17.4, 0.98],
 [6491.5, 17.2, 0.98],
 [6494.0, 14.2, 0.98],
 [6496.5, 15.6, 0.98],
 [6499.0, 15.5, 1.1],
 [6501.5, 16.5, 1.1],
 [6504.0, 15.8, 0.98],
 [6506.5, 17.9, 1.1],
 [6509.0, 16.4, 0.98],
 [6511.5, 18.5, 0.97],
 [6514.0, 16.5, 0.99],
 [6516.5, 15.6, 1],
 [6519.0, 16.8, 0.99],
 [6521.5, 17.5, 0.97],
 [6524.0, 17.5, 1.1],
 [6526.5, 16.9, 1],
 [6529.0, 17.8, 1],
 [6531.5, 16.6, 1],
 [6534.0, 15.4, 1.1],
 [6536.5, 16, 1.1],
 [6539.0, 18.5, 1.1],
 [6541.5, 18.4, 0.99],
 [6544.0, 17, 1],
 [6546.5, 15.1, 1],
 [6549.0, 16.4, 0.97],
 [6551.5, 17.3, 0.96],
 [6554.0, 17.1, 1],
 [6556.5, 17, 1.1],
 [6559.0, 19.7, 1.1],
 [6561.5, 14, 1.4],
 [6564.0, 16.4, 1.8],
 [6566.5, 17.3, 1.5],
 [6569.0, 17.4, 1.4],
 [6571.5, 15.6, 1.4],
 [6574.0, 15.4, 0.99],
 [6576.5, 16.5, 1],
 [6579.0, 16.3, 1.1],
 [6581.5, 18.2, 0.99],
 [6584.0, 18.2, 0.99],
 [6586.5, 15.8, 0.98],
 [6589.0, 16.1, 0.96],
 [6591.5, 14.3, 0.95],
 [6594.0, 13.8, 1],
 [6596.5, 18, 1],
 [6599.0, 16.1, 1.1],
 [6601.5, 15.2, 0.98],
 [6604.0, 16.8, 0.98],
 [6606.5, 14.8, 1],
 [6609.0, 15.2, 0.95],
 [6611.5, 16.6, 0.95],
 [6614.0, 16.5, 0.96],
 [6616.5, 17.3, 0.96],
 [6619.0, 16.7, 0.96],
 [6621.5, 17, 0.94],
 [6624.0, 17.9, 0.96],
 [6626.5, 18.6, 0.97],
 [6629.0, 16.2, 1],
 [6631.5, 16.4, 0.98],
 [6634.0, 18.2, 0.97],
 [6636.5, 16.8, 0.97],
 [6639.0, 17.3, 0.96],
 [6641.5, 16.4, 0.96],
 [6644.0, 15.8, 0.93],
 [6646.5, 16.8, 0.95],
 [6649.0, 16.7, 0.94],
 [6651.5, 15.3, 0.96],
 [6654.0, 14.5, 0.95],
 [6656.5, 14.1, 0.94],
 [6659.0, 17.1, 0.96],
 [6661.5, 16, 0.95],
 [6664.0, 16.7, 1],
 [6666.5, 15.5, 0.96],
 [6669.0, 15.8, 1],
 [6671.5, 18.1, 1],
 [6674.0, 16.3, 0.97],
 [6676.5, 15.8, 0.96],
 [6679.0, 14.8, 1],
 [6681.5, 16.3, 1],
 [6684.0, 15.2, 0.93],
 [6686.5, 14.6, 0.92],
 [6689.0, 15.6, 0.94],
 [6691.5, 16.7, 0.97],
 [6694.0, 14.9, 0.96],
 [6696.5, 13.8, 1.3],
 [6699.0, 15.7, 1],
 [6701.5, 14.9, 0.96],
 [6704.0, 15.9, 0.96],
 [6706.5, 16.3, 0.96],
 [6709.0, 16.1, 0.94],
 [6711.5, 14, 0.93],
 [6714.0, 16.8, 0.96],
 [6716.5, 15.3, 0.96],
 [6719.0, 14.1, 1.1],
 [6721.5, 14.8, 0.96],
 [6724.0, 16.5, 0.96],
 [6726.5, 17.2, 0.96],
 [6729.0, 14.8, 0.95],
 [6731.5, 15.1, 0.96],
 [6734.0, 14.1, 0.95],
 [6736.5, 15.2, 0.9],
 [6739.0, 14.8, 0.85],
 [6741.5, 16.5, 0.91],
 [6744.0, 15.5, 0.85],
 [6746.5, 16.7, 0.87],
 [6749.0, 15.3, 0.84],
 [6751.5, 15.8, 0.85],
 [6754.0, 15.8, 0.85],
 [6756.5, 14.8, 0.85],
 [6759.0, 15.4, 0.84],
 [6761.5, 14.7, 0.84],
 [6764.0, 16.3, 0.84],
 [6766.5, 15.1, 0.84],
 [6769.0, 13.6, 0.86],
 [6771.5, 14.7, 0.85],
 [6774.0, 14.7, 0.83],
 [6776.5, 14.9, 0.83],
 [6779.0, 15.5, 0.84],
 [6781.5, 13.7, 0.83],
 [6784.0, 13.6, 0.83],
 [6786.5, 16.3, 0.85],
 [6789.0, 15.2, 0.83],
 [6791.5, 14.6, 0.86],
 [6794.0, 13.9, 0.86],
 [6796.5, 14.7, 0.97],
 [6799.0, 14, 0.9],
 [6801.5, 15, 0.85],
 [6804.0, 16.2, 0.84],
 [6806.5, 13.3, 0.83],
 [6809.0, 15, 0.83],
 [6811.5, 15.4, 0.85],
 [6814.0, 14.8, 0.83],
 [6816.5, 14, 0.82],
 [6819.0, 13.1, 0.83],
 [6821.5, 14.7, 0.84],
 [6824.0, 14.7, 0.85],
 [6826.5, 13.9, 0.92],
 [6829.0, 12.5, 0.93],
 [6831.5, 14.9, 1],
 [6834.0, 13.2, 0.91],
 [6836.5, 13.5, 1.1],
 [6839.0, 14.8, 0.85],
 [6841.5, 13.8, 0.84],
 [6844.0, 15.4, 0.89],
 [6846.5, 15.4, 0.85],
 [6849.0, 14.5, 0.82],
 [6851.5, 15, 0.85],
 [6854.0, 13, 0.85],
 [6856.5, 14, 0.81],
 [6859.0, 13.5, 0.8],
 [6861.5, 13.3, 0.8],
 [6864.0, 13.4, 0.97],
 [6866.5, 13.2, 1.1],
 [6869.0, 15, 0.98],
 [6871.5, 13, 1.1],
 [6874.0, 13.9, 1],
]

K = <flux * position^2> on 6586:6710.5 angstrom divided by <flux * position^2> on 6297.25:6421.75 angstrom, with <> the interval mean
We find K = 1.2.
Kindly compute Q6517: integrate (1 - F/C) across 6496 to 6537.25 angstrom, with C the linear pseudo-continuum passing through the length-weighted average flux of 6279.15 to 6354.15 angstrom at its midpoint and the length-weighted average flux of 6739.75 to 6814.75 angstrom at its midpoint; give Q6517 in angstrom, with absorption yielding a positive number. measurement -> -4.7 angstrom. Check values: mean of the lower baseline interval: 14.9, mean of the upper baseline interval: 15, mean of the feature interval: 16.7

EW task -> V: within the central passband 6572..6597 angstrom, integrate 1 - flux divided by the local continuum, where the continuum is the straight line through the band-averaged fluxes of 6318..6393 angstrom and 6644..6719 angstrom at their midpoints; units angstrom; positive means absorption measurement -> -1.3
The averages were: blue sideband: 14.6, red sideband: 15.7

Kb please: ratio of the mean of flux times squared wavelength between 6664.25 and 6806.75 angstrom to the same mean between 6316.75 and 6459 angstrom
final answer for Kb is 1.1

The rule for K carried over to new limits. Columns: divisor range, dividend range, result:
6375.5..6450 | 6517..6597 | 1.16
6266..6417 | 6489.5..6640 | 1.22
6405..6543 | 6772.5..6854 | 0.99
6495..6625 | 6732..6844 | 0.95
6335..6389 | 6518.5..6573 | 1.23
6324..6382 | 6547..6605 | 1.21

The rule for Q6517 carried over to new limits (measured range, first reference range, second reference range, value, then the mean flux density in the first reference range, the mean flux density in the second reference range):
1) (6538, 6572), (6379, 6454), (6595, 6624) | -1.90 angstrom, 15.1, 16.4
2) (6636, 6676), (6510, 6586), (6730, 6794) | -0.51 angstrom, 16.9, 15.1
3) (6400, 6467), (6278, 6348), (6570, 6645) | 0.54 angstrom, 14.8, 16.5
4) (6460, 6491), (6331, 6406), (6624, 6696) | -2.20 angstrom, 14.6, 16.2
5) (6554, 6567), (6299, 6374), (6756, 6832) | -1.93 angstrom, 14.8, 14.6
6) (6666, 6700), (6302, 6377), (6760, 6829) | -2.34 angstrom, 14.7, 14.6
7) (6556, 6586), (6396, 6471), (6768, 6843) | -3.52 angstrom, 15.4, 14.4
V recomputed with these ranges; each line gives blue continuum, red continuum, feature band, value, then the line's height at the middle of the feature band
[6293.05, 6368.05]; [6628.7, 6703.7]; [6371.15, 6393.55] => 0.8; 14.9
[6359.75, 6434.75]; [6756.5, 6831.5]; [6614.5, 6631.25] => -2.8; 14.7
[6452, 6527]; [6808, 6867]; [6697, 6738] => -1.3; 14.9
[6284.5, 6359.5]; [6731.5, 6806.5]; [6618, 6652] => -4.4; 15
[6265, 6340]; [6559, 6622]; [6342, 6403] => 2.3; 15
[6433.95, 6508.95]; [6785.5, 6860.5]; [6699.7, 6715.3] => -0.8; 14.9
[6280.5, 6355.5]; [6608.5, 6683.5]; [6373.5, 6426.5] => 1.4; 15.3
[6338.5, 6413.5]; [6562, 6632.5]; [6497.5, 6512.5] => -1.0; 15.7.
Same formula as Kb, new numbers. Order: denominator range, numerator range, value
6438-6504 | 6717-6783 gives 1.04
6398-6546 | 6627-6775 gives 1.04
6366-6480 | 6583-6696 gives 1.14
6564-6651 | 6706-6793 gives 0.96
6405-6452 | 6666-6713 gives 1.09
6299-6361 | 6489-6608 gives 1.18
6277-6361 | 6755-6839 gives 1.14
